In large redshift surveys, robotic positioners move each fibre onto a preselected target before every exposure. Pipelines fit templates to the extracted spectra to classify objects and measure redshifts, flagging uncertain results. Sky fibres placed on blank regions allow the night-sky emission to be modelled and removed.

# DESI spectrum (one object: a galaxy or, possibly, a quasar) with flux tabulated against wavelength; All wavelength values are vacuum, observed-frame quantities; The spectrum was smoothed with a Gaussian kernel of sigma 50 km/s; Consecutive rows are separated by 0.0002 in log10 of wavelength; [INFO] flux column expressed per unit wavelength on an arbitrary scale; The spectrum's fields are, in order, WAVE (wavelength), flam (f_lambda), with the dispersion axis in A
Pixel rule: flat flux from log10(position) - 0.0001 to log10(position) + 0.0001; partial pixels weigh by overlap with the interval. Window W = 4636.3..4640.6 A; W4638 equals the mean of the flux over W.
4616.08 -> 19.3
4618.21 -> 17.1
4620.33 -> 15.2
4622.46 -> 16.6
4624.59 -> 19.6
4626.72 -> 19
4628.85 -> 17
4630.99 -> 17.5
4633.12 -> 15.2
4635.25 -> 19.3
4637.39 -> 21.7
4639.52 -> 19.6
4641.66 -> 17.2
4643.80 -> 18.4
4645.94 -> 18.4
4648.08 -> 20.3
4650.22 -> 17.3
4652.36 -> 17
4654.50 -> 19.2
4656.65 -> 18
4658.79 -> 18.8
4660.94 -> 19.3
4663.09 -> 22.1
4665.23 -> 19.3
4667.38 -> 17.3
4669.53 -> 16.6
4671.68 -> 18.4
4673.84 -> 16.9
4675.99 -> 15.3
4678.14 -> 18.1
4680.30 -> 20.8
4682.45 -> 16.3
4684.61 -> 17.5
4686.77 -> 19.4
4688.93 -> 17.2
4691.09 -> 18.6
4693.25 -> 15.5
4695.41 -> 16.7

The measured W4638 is 20.6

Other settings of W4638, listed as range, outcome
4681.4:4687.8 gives 17.7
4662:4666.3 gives 20.7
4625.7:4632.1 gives 17.8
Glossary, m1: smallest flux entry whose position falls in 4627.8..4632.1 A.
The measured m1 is 17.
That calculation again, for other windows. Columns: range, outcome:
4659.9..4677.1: 15.3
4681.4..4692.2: 16.3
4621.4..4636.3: 15.2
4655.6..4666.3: 18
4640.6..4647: 17.2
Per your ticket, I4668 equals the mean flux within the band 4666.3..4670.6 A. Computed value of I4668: 16.9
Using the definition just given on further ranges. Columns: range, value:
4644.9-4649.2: 19.3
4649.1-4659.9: 18.1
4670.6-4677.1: 16.9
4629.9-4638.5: 18.4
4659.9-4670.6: 18.9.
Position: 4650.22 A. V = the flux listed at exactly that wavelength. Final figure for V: 17.3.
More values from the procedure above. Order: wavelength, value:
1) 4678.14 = 18.1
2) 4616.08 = 19.3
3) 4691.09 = 18.6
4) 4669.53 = 16.6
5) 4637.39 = 21.7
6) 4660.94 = 19.3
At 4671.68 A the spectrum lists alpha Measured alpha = 18.4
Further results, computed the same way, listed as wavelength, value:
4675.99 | 15.3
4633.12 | 15.2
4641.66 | 17.2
